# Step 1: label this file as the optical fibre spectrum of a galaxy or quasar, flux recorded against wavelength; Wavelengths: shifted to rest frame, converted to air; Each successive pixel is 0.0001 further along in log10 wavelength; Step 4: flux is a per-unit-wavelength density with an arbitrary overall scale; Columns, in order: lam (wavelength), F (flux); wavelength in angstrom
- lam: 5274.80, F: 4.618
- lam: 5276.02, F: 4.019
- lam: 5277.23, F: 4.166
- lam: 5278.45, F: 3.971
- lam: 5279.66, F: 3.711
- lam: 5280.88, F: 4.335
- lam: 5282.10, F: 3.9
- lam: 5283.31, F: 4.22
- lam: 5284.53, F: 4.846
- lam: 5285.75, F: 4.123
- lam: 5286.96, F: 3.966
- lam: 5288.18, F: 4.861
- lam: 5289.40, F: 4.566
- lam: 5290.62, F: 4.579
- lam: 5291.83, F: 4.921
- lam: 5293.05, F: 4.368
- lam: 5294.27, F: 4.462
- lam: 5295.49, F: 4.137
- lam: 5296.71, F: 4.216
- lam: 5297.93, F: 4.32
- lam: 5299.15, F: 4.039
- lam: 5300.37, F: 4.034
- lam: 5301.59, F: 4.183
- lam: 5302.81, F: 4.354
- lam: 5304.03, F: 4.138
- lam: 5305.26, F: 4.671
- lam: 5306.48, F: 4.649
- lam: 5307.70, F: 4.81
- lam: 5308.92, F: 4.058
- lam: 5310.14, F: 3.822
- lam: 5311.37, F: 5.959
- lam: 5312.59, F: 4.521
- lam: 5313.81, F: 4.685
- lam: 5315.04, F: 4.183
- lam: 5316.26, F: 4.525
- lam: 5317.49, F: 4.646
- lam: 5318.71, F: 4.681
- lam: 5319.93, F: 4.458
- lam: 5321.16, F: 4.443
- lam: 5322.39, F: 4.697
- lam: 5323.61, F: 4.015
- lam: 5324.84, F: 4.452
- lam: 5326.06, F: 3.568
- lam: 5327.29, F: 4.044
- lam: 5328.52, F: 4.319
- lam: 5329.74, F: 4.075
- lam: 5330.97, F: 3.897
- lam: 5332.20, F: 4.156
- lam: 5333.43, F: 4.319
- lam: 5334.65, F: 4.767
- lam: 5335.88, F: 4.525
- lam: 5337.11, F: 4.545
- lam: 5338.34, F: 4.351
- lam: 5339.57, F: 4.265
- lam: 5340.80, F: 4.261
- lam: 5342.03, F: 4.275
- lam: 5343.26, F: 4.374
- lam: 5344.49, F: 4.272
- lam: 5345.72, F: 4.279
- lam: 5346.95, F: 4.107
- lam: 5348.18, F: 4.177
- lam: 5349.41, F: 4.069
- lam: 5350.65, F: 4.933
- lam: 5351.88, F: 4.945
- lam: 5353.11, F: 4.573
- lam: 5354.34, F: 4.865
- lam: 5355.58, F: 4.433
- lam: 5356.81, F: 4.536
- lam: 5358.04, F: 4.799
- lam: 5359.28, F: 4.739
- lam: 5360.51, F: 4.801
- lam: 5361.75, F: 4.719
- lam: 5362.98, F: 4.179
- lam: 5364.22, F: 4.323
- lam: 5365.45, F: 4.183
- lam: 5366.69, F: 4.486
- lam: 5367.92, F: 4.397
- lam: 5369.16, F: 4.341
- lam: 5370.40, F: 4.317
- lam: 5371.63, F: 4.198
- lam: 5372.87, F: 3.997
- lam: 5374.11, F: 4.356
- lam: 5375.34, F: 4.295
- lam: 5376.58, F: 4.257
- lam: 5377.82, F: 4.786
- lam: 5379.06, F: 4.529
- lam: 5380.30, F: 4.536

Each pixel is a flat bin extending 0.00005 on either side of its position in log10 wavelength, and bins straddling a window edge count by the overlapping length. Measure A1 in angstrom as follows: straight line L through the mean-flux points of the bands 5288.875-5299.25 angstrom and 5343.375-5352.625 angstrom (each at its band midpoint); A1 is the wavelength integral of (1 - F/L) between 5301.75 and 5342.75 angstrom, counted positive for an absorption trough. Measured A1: 0.1 angstrom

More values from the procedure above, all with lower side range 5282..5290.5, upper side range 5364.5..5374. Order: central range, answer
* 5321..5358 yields -0.3 angstrom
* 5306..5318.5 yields -0.7 angstrom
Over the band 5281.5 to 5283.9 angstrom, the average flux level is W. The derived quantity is 4.07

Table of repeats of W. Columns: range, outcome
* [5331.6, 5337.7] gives 4.47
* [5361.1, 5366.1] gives 4.35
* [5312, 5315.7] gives 4.46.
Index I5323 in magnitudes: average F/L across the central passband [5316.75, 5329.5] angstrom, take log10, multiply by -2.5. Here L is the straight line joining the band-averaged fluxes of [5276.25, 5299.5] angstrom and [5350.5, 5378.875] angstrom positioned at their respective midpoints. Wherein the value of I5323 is 0.01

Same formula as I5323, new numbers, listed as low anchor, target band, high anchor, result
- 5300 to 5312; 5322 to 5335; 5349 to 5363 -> 0.091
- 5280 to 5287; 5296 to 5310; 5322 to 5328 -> -0.028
